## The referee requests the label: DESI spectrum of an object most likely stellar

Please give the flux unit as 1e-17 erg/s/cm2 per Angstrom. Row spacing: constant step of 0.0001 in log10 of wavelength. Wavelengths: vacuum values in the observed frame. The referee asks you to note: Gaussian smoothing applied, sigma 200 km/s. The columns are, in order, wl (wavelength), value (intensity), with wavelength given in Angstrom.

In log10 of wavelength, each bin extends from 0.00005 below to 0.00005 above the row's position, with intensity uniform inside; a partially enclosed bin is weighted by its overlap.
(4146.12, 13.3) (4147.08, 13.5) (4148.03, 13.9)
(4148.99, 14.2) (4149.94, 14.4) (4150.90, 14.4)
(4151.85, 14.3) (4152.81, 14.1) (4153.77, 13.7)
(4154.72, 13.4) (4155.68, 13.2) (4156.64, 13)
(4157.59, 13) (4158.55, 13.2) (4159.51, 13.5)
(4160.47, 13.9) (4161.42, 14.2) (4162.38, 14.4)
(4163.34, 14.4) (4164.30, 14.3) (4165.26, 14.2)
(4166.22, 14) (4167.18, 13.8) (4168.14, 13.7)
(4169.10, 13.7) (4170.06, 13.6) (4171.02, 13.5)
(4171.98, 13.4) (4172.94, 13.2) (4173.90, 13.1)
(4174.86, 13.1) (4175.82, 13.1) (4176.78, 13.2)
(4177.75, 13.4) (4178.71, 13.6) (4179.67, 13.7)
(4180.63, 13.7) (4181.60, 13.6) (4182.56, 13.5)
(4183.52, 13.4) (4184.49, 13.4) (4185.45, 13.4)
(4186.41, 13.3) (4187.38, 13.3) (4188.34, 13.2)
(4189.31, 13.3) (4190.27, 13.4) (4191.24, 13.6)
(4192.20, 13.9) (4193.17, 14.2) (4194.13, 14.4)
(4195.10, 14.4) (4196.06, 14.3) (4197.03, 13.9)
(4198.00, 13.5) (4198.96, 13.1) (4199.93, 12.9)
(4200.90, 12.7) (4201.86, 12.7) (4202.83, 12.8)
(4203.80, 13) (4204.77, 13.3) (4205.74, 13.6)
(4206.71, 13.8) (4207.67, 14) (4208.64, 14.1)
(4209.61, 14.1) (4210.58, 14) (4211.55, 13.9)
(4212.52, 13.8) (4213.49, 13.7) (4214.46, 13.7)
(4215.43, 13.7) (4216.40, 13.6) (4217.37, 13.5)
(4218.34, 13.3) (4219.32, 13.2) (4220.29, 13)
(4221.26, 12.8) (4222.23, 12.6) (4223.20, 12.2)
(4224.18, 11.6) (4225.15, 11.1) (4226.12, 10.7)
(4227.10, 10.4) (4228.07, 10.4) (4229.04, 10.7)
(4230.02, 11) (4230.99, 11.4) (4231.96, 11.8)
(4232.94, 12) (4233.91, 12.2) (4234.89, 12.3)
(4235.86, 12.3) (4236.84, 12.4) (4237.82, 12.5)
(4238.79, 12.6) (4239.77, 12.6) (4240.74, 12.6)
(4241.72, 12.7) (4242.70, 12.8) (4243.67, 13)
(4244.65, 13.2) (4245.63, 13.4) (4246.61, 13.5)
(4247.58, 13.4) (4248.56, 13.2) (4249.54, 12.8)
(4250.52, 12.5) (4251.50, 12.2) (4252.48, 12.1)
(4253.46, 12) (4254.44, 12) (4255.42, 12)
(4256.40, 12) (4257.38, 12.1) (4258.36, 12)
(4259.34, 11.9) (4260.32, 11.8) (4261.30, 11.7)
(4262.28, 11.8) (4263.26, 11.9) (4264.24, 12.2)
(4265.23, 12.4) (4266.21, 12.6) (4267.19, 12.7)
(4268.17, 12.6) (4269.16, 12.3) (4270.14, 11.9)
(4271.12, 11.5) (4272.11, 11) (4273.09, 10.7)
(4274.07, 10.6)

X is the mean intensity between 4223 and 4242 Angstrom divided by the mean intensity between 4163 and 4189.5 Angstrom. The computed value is 0.87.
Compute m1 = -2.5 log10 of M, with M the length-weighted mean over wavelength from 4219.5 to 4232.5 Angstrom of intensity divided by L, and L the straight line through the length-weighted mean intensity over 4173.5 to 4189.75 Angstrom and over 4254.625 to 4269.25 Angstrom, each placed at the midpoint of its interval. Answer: 0.10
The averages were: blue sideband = 13.4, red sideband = 12.1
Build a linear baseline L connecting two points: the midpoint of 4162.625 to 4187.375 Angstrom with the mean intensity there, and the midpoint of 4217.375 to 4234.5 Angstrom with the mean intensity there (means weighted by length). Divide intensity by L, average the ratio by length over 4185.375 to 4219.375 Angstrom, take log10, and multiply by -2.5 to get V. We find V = -0.08 mag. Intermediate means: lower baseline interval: 13.6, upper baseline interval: 11.8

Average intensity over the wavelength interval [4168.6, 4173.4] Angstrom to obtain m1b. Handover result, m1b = 13.5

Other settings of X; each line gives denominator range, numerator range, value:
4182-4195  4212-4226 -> 0.95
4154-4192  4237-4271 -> 0.92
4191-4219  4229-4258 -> 0.91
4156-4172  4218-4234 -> 0.86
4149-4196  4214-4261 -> 0.90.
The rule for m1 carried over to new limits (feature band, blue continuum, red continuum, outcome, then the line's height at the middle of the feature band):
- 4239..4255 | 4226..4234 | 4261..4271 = -0.098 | 11.6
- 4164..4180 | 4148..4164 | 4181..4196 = 0.015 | 13.7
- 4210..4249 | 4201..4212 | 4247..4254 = 0.041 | 13.1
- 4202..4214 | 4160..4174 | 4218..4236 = -0.099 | 12.5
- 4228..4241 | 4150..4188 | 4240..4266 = 0.065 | 12.7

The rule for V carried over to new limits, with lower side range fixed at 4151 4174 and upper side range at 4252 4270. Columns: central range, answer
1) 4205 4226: -0.033 mag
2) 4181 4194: -0.017 mag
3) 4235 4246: -0.023 mag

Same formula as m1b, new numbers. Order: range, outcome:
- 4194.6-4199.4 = 13.9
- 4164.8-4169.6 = 13.9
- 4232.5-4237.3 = 12.2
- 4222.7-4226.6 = 11.4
